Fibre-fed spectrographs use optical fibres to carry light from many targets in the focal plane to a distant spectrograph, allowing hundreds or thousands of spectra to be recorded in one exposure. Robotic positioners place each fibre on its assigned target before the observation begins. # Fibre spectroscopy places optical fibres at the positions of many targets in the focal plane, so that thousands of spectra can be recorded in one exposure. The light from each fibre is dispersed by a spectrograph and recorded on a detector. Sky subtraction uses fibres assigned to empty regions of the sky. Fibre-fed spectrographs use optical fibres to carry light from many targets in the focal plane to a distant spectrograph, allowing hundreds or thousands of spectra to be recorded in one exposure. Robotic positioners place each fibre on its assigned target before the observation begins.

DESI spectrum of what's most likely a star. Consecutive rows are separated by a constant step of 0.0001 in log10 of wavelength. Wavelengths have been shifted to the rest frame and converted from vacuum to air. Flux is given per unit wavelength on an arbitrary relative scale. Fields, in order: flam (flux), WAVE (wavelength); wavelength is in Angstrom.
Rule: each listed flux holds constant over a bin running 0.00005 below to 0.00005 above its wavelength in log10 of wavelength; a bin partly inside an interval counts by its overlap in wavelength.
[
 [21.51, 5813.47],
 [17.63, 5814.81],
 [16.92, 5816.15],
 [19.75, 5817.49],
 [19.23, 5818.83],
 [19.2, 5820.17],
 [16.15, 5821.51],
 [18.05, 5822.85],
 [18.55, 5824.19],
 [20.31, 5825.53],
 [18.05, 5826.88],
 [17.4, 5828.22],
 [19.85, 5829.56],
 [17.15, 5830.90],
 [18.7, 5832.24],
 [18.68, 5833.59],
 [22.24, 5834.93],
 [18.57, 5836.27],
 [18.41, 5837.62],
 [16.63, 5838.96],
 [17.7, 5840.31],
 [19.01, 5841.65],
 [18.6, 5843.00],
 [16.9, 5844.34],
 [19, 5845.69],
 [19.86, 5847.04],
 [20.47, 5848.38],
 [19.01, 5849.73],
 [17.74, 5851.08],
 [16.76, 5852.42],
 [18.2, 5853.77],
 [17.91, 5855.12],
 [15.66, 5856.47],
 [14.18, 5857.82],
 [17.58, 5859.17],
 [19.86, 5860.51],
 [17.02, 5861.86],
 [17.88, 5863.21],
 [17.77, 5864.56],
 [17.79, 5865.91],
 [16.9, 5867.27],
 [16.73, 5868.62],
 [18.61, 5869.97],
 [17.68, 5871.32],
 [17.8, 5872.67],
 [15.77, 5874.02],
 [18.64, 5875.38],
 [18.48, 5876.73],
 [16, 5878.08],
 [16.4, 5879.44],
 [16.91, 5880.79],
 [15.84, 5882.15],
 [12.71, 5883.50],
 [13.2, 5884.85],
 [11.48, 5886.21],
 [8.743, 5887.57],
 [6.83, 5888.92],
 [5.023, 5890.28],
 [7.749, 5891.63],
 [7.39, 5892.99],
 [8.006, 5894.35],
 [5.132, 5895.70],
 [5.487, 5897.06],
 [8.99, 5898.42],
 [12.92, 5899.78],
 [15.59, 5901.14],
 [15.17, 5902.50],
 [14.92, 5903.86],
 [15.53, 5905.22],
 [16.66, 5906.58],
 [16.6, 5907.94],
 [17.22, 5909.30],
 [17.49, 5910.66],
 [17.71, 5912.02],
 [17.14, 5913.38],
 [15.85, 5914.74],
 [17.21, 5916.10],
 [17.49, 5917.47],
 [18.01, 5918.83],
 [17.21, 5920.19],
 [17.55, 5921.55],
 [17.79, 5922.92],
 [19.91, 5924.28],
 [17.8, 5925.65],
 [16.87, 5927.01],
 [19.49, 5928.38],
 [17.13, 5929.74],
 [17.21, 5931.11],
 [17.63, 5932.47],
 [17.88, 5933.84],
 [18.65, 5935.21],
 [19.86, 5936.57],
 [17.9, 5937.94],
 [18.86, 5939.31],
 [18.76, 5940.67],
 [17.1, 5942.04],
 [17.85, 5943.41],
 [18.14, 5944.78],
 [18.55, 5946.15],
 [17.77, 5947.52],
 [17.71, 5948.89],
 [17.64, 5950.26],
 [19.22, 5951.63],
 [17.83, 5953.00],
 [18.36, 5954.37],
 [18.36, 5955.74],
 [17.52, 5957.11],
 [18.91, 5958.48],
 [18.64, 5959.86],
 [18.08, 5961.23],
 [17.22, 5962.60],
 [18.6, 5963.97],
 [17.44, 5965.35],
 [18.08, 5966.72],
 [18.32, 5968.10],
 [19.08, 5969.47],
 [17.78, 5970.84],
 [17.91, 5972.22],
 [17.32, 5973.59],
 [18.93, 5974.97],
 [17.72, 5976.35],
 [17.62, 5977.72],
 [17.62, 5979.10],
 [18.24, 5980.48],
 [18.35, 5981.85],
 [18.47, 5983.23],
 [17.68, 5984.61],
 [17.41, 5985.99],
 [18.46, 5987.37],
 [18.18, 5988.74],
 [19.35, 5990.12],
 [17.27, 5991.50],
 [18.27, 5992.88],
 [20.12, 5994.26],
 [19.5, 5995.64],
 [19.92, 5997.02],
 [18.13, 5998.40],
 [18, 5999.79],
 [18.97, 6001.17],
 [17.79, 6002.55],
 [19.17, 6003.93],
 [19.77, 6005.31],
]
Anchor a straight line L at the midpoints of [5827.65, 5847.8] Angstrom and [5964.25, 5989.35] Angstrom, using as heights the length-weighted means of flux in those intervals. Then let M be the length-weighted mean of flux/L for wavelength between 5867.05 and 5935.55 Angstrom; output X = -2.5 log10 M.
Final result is 0.22 mag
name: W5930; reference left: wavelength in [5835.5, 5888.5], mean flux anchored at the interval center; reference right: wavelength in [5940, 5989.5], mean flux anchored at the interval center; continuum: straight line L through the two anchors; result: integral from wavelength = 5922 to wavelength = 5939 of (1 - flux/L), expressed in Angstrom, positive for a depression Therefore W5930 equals -0.4 Angstrom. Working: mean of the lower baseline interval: 17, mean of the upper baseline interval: 18.1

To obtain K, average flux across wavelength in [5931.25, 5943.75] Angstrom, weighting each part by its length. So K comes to 18.2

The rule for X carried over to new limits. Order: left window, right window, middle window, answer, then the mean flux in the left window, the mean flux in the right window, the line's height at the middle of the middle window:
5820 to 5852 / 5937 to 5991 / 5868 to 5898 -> 0.40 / 18.6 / 18.1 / 18.4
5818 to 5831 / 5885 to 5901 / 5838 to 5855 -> -0.20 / 18.5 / 8.4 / 15.2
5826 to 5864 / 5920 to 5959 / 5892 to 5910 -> 0.43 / 18.2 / 18.1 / 18.2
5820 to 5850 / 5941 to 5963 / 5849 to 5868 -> 0.06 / 18.6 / 18.1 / 18.5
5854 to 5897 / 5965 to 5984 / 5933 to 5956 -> -0.08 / 14.3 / 18.1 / 16.9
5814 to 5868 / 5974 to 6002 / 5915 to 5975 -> 0.02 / 18.2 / 18.4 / 18.3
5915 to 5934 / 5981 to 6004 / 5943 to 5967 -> 0.00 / 17.8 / 18.5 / 18.1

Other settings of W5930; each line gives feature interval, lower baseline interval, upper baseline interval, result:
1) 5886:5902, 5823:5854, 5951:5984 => 8.5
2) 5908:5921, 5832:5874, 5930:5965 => 0.6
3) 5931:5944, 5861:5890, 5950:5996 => -0.7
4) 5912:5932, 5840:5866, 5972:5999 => 0.6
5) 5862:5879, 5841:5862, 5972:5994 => 0.5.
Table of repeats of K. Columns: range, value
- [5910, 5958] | 17.9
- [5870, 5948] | 15.5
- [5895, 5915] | 14.1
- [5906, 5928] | 17.4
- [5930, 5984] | 18.1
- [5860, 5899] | 13.7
